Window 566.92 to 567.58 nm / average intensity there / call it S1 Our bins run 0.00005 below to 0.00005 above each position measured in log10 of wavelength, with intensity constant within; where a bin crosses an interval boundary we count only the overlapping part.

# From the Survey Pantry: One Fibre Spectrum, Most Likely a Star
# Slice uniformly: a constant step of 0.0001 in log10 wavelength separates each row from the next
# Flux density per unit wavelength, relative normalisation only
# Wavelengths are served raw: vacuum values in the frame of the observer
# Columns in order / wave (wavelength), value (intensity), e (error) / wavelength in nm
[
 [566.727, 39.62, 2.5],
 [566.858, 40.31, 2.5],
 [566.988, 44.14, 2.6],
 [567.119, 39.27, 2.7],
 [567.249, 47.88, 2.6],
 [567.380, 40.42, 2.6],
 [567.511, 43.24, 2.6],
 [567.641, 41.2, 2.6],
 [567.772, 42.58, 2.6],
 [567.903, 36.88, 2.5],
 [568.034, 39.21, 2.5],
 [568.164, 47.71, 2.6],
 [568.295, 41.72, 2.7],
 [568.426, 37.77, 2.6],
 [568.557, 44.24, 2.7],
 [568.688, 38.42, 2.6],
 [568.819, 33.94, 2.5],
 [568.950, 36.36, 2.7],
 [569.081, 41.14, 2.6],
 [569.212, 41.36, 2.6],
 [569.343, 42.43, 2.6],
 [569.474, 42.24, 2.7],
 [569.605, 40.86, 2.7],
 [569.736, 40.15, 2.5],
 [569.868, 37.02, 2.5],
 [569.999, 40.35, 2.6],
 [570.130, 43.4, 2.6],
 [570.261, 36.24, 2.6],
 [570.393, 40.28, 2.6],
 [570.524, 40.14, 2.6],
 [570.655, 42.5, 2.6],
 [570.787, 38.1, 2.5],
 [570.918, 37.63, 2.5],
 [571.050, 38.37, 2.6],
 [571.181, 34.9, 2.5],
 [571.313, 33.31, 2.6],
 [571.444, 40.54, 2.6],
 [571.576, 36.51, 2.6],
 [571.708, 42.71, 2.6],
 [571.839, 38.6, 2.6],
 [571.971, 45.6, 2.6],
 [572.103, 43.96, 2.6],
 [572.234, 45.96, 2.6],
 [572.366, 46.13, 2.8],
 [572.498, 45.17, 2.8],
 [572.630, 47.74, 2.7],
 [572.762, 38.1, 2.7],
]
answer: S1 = 43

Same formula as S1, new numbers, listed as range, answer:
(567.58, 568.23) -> 41.5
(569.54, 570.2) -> 40.3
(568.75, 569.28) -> 38.2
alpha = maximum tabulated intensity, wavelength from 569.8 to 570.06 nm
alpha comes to 40.35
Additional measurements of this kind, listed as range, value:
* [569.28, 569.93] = 42.43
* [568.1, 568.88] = 47.71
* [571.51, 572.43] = 46.13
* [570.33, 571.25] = 42.5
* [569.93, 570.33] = 43.4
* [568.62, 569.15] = 41.14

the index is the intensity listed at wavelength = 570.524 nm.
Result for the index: 40.14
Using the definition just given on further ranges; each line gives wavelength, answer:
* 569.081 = 41.14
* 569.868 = 37.02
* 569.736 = 40.15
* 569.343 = 42.43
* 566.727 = 39.62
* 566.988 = 44.14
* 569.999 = 40.35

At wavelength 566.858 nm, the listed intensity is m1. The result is 40.31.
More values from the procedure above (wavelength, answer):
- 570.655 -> 42.5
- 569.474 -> 42.24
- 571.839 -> 38.6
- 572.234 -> 45.96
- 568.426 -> 37.77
